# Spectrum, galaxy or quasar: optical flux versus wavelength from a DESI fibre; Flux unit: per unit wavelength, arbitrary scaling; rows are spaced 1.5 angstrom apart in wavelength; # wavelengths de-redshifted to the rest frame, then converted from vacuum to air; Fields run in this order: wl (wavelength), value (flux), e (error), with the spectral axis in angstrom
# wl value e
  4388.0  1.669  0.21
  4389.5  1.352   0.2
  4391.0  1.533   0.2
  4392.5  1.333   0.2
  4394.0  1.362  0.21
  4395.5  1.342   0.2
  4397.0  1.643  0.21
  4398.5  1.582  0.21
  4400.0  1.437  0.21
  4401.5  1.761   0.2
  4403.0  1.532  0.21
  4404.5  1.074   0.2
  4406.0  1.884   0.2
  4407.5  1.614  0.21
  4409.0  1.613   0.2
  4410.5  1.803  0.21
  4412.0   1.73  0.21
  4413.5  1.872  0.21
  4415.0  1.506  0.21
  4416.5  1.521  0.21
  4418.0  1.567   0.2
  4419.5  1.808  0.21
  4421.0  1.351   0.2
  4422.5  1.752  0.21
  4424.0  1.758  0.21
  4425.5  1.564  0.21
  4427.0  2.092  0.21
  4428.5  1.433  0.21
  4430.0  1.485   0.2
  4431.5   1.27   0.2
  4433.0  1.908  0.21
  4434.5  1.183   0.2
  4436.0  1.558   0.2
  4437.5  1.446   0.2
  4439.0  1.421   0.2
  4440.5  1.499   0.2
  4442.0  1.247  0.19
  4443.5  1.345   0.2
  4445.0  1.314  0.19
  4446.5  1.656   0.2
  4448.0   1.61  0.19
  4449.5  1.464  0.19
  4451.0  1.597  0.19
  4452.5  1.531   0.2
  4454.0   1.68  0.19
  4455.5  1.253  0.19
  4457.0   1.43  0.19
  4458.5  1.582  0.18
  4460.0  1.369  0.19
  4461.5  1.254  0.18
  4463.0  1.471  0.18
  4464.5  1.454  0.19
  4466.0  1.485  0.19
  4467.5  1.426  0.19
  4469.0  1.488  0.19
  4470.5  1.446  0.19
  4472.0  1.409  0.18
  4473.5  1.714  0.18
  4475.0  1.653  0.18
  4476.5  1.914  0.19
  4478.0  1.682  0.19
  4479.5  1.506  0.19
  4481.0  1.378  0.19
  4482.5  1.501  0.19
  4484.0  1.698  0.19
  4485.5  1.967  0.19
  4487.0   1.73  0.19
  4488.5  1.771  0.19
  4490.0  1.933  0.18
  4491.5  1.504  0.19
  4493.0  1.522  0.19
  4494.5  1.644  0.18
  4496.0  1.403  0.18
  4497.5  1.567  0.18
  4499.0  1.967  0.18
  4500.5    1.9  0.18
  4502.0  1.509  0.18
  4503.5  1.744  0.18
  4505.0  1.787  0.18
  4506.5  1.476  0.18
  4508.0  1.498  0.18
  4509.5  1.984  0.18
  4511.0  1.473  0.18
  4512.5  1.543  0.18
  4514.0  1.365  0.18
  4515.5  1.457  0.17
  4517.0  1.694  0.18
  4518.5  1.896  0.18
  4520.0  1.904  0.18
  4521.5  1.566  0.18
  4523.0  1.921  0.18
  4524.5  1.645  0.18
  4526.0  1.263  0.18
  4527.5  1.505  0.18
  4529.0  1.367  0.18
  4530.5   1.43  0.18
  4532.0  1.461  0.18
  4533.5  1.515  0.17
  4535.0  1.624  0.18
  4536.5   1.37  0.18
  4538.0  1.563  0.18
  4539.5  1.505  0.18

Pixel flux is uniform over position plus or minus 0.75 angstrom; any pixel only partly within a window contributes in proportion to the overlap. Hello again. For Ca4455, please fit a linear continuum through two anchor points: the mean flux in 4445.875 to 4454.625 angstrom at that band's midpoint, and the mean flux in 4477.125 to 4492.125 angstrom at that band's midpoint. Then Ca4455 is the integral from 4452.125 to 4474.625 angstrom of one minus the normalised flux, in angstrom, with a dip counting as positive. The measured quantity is 2.1 angstrom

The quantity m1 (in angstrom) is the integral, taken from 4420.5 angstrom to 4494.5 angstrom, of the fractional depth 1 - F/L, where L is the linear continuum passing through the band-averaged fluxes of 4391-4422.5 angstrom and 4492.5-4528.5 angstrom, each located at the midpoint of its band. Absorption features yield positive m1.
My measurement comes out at 2.5 angstrom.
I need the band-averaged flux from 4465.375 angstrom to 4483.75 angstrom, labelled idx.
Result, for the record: 1.55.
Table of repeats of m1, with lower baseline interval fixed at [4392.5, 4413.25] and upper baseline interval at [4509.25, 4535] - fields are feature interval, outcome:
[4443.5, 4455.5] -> 0.4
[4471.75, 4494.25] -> -1.3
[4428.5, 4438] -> 0.6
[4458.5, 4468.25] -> 0.9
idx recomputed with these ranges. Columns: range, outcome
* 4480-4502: 1.67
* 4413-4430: 1.65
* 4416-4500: 1.56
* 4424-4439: 1.55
